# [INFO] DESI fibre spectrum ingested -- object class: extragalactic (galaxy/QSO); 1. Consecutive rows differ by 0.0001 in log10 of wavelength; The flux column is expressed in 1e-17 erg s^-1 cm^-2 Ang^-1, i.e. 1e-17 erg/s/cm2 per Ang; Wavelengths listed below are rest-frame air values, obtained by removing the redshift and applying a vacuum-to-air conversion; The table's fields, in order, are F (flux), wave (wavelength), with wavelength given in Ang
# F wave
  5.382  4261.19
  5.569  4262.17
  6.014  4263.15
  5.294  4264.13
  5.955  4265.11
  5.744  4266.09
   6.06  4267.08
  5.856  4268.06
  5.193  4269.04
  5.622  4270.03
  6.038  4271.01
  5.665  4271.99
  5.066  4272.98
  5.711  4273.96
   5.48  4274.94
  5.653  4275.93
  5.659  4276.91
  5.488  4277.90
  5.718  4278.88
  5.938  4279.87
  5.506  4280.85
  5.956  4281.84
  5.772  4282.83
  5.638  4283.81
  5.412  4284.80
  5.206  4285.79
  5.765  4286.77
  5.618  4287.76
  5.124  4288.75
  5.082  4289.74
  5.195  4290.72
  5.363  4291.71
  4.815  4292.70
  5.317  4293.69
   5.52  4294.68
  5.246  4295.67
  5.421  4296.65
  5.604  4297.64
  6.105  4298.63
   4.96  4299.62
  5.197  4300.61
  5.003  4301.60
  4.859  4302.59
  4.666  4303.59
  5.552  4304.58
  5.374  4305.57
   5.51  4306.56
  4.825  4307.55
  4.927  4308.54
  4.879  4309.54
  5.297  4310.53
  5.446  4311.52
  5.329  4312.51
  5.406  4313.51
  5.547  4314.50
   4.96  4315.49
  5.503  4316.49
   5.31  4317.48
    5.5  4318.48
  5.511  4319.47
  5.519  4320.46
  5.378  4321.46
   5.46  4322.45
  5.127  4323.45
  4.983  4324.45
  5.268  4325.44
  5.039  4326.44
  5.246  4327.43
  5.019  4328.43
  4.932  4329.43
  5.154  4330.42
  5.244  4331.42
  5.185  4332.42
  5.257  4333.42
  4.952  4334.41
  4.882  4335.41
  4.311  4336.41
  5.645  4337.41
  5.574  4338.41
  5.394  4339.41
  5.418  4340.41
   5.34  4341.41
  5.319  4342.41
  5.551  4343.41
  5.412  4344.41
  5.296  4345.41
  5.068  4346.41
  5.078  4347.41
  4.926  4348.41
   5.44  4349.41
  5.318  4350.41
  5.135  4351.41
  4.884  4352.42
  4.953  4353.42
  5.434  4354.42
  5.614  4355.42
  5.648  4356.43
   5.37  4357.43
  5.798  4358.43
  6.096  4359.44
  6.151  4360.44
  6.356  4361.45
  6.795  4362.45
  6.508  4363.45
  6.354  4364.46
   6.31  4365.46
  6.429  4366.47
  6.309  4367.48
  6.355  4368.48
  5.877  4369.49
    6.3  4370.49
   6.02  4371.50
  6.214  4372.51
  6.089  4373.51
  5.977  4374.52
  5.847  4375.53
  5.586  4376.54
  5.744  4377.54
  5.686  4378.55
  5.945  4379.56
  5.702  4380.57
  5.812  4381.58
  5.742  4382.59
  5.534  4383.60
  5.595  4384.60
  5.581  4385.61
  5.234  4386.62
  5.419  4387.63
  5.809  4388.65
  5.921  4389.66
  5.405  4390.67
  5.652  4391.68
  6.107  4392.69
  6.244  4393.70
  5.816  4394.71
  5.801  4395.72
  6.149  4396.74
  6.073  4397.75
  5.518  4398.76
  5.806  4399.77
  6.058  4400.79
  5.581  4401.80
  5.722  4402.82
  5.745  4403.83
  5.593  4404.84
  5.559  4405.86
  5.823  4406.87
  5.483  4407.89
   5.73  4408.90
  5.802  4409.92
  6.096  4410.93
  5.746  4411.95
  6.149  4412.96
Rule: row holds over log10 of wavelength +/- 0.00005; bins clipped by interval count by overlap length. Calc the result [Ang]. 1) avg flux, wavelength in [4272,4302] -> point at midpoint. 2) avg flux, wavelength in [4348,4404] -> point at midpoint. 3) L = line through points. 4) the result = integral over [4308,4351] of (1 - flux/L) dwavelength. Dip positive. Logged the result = 3.0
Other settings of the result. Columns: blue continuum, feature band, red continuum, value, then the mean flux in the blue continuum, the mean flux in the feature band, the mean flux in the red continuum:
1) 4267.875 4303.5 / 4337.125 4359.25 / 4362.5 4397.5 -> 1.58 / 5.45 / 5.35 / 5.93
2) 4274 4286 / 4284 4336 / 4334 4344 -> 1.72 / 5.63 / 5.25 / 5.24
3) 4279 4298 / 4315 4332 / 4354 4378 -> 1.42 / 5.45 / 5.24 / 6.05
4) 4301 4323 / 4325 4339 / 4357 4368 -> 1.29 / 5.26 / 5.12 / 6.23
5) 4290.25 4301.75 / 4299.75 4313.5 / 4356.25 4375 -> 0.77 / 5.32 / 5.15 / 6.17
